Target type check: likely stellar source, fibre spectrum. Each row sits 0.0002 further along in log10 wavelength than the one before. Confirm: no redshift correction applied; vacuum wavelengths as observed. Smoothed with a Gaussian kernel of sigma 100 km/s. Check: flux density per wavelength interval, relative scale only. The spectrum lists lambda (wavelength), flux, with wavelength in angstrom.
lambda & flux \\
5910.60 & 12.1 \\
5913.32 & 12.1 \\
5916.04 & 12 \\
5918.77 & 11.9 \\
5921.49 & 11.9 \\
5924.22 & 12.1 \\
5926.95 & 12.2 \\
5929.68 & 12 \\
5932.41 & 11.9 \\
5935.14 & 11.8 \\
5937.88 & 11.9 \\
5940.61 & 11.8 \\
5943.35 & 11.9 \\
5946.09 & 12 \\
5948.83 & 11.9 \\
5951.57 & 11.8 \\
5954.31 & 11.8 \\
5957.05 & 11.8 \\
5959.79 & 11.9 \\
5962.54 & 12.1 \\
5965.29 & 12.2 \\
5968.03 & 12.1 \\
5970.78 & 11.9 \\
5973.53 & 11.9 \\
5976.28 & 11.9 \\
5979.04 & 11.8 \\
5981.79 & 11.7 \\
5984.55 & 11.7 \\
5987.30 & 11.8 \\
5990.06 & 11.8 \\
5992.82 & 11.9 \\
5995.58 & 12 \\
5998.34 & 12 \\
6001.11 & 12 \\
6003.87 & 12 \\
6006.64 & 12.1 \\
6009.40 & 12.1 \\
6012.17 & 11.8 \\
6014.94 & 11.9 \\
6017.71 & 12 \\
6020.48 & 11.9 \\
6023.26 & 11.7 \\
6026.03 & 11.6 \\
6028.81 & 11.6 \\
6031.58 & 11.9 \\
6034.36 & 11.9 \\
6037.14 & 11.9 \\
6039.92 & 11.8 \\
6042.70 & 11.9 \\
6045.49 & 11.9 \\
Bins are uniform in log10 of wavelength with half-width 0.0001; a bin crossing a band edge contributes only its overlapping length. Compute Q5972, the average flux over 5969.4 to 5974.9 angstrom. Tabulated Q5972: 11.9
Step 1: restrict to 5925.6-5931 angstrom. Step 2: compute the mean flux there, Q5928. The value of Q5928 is 12.1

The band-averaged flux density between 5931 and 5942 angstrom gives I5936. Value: 11.8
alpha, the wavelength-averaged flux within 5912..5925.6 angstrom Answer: 12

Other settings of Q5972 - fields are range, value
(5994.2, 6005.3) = 12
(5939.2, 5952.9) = 11.9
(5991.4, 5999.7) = 12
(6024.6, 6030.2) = 11.6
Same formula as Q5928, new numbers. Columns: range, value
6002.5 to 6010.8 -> 12.1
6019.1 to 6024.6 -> 11.8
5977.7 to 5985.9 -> 11.7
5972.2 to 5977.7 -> 11.9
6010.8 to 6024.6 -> 11.9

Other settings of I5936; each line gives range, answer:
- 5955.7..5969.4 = 12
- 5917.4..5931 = 12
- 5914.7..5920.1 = 11.9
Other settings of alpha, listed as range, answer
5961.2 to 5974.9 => 12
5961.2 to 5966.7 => 12.2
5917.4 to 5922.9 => 11.9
